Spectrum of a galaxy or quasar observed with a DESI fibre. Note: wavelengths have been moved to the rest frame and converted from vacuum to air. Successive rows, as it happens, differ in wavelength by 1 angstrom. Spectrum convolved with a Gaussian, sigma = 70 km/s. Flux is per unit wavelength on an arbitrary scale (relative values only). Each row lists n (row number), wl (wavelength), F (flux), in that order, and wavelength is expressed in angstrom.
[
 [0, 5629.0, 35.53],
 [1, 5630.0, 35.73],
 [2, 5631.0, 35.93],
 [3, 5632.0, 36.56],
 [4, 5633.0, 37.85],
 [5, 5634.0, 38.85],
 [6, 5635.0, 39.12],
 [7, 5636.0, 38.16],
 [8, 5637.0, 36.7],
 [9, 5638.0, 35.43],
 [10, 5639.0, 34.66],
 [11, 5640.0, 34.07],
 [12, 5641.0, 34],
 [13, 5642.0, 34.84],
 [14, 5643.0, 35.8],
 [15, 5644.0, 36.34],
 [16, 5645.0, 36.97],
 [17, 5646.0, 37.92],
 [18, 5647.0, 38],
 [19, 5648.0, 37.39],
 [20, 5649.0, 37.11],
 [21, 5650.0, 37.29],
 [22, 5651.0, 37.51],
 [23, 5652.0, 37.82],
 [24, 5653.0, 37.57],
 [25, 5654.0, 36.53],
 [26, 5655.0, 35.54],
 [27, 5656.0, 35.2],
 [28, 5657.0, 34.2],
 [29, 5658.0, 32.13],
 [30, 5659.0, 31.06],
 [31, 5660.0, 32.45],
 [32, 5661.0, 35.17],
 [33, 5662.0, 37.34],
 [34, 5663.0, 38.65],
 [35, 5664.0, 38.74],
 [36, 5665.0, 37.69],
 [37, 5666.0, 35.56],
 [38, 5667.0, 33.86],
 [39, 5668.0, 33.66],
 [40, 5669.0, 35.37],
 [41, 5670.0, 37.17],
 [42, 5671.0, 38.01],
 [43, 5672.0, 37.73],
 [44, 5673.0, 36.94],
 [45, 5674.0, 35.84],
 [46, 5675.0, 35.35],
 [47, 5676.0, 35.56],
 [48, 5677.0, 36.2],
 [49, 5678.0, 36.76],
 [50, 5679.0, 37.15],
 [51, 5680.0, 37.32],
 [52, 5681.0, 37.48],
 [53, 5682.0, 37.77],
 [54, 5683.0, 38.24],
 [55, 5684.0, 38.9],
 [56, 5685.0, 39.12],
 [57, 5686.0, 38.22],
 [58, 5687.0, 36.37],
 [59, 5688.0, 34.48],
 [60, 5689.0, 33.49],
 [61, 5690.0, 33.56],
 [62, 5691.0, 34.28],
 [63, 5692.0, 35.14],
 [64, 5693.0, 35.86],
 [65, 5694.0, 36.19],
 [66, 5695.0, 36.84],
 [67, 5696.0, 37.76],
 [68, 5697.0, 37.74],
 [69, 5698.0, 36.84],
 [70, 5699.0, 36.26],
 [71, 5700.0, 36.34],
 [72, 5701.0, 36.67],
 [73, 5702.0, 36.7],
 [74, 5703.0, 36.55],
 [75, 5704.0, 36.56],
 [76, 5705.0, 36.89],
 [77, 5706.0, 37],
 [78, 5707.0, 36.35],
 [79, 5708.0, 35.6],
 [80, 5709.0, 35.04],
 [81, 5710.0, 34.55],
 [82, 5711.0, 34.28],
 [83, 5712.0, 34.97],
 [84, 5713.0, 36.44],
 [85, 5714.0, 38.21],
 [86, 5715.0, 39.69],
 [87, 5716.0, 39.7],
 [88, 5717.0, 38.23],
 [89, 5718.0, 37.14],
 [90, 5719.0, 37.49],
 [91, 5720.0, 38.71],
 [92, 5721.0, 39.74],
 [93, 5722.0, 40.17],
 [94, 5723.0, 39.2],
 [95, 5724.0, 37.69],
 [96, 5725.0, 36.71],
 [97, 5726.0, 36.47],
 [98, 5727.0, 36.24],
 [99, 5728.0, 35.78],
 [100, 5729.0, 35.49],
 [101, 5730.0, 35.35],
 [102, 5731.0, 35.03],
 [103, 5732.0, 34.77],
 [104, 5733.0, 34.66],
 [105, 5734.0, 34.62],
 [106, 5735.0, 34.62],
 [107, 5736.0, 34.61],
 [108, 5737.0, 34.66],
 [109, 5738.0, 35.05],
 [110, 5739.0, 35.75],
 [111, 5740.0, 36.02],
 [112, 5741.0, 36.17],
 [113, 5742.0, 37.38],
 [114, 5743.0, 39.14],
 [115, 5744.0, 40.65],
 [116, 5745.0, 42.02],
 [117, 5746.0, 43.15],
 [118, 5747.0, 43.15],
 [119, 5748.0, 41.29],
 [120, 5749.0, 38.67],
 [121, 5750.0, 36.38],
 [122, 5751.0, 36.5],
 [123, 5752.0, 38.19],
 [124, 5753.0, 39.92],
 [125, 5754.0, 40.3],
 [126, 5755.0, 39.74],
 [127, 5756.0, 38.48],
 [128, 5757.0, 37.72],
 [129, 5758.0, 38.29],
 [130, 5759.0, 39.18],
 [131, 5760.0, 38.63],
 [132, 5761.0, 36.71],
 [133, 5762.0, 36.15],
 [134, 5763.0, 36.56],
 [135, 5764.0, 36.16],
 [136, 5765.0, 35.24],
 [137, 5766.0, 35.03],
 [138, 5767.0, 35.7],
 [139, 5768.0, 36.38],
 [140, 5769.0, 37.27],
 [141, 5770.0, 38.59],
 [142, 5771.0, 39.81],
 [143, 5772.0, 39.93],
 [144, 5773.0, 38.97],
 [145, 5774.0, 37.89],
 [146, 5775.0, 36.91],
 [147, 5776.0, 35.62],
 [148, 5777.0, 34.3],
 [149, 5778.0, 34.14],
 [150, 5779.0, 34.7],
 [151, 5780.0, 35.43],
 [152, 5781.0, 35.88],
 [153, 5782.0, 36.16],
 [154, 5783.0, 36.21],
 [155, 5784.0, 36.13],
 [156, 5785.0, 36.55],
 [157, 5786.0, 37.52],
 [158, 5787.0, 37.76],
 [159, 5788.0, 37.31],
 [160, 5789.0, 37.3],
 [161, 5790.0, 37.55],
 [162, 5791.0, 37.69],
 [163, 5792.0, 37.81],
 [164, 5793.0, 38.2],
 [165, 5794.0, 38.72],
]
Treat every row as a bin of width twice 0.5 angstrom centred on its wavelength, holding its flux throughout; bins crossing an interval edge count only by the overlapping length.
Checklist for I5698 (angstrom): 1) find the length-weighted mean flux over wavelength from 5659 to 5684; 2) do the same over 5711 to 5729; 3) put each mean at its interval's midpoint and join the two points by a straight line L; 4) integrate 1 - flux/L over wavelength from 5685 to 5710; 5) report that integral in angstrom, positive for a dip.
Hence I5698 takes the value 0.6 angstrom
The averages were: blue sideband 36.4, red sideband 37.6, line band 36.1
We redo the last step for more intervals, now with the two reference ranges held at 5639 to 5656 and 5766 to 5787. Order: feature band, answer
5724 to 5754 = -0.51 angstrom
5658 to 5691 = 0.28 angstrom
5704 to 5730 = -0.35 angstrom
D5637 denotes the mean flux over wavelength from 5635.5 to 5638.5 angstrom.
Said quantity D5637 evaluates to 36.8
